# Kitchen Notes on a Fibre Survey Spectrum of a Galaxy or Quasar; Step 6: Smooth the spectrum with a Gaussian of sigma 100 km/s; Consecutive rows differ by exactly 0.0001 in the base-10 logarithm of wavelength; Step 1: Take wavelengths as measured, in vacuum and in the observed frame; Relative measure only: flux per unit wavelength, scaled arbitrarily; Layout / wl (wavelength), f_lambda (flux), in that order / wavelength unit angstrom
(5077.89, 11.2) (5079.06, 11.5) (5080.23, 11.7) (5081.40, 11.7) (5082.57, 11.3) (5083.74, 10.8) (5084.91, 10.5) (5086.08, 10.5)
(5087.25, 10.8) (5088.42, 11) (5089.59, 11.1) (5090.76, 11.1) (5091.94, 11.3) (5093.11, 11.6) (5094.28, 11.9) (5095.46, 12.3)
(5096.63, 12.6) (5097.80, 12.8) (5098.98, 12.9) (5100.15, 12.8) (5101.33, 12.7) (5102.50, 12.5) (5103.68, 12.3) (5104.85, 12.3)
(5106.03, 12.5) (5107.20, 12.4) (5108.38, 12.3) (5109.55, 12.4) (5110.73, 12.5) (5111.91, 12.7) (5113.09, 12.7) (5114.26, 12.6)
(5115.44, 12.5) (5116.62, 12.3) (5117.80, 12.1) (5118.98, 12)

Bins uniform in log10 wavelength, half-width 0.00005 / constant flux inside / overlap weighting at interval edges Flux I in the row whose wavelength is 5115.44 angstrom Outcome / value 12.5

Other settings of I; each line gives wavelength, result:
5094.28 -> 11.9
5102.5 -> 12.5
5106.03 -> 12.5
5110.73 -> 12.5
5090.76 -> 11.1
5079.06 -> 11.5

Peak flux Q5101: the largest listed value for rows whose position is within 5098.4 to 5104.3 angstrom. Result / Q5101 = 12.9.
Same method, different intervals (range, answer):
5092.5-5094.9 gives 11.9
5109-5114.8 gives 12.7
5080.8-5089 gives 11.7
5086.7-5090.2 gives 11.1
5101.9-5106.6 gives 12.5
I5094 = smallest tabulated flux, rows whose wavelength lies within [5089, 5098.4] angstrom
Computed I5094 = 11.1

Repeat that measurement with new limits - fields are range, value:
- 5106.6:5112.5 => 12.3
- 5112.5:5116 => 12.5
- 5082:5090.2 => 10.5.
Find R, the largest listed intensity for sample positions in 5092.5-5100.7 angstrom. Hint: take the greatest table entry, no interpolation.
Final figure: 12.9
